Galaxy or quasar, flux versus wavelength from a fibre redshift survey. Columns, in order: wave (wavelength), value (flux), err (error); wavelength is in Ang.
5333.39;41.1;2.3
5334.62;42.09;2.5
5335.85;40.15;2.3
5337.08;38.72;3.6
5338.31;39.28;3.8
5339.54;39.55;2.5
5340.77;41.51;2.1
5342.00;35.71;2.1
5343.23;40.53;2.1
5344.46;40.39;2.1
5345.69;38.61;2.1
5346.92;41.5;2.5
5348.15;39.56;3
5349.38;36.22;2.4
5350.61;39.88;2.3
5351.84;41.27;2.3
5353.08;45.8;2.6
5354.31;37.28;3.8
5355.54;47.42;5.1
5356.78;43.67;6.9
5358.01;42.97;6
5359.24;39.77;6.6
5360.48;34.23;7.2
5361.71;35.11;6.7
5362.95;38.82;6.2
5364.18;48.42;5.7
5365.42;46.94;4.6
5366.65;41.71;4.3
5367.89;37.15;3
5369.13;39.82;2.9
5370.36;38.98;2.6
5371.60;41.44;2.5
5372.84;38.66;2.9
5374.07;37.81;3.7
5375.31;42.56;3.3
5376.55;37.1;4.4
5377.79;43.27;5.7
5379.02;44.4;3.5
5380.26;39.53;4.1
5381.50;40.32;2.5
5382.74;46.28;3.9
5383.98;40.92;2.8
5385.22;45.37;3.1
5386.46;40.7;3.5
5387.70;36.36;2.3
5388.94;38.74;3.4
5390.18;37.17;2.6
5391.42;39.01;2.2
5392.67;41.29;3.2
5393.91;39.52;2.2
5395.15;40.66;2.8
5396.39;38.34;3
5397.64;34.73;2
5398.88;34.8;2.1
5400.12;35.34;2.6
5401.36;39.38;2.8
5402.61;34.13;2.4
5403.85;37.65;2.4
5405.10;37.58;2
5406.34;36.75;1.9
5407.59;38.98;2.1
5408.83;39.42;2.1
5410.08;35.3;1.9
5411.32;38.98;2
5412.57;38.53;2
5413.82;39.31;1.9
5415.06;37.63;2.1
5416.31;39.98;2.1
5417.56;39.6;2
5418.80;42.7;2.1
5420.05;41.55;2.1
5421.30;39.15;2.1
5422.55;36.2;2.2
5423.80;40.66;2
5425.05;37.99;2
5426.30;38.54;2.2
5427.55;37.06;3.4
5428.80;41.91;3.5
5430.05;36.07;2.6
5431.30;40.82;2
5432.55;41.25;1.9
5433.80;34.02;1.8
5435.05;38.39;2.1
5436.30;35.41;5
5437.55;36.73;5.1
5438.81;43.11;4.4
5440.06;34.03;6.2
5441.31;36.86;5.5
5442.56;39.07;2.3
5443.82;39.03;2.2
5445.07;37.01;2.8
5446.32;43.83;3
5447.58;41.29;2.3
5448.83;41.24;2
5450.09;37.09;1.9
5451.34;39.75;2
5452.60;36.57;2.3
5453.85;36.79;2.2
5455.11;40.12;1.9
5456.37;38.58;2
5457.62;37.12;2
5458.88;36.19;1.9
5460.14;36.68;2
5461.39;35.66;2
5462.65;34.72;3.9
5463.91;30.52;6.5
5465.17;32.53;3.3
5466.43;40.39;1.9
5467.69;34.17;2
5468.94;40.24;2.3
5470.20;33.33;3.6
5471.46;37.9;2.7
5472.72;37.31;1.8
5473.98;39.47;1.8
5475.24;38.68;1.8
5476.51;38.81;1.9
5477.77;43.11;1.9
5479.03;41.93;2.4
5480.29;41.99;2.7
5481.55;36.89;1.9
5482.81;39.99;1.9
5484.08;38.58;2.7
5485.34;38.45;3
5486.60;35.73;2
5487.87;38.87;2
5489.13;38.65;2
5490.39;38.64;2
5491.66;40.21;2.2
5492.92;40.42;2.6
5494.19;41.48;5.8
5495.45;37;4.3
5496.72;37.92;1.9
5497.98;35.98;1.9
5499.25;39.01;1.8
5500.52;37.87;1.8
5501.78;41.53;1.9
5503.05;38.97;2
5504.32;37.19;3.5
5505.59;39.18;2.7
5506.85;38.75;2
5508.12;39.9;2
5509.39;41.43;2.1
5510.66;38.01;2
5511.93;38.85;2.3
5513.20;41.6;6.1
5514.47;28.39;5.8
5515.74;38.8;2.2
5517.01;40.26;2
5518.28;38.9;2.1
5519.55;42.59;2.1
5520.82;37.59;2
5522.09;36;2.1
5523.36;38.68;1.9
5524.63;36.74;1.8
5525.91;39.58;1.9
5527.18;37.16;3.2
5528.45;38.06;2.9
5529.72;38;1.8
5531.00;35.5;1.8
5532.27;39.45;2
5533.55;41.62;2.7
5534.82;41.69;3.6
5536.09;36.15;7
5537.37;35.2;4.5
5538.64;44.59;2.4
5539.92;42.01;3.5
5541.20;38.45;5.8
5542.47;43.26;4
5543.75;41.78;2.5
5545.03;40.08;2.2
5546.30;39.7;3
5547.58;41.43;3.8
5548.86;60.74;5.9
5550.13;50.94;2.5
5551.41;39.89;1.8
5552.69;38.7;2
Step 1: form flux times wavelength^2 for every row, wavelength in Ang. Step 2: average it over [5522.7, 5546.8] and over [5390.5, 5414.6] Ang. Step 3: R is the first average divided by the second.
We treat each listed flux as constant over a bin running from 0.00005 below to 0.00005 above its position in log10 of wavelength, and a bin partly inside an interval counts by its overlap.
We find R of 1.1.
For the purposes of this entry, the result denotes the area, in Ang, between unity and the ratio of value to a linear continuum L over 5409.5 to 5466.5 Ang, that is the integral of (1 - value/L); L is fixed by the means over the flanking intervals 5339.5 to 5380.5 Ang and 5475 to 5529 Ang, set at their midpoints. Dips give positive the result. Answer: 2.1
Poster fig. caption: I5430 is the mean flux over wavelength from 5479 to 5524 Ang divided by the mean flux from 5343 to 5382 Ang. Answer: 0.95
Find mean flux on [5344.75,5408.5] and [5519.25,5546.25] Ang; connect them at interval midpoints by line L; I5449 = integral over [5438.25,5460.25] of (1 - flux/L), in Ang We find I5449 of 0.54 Ang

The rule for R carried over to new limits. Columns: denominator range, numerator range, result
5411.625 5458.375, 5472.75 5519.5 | 1.03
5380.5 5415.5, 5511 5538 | 1.03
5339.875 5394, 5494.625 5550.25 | 1.03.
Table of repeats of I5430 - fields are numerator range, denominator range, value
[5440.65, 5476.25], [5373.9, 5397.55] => 0.93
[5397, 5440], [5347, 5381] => 0.94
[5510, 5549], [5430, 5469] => 1.05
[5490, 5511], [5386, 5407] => 1.03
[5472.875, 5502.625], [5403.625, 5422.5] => 1.01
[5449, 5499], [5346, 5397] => 0.93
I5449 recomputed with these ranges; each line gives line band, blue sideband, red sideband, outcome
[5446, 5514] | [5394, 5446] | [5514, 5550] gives 1.3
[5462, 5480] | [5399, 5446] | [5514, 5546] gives 0.5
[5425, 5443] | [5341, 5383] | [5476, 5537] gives 0.7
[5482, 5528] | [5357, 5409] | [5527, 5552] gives 2.7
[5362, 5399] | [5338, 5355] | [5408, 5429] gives -0.9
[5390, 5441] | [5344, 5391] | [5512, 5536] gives 2.1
